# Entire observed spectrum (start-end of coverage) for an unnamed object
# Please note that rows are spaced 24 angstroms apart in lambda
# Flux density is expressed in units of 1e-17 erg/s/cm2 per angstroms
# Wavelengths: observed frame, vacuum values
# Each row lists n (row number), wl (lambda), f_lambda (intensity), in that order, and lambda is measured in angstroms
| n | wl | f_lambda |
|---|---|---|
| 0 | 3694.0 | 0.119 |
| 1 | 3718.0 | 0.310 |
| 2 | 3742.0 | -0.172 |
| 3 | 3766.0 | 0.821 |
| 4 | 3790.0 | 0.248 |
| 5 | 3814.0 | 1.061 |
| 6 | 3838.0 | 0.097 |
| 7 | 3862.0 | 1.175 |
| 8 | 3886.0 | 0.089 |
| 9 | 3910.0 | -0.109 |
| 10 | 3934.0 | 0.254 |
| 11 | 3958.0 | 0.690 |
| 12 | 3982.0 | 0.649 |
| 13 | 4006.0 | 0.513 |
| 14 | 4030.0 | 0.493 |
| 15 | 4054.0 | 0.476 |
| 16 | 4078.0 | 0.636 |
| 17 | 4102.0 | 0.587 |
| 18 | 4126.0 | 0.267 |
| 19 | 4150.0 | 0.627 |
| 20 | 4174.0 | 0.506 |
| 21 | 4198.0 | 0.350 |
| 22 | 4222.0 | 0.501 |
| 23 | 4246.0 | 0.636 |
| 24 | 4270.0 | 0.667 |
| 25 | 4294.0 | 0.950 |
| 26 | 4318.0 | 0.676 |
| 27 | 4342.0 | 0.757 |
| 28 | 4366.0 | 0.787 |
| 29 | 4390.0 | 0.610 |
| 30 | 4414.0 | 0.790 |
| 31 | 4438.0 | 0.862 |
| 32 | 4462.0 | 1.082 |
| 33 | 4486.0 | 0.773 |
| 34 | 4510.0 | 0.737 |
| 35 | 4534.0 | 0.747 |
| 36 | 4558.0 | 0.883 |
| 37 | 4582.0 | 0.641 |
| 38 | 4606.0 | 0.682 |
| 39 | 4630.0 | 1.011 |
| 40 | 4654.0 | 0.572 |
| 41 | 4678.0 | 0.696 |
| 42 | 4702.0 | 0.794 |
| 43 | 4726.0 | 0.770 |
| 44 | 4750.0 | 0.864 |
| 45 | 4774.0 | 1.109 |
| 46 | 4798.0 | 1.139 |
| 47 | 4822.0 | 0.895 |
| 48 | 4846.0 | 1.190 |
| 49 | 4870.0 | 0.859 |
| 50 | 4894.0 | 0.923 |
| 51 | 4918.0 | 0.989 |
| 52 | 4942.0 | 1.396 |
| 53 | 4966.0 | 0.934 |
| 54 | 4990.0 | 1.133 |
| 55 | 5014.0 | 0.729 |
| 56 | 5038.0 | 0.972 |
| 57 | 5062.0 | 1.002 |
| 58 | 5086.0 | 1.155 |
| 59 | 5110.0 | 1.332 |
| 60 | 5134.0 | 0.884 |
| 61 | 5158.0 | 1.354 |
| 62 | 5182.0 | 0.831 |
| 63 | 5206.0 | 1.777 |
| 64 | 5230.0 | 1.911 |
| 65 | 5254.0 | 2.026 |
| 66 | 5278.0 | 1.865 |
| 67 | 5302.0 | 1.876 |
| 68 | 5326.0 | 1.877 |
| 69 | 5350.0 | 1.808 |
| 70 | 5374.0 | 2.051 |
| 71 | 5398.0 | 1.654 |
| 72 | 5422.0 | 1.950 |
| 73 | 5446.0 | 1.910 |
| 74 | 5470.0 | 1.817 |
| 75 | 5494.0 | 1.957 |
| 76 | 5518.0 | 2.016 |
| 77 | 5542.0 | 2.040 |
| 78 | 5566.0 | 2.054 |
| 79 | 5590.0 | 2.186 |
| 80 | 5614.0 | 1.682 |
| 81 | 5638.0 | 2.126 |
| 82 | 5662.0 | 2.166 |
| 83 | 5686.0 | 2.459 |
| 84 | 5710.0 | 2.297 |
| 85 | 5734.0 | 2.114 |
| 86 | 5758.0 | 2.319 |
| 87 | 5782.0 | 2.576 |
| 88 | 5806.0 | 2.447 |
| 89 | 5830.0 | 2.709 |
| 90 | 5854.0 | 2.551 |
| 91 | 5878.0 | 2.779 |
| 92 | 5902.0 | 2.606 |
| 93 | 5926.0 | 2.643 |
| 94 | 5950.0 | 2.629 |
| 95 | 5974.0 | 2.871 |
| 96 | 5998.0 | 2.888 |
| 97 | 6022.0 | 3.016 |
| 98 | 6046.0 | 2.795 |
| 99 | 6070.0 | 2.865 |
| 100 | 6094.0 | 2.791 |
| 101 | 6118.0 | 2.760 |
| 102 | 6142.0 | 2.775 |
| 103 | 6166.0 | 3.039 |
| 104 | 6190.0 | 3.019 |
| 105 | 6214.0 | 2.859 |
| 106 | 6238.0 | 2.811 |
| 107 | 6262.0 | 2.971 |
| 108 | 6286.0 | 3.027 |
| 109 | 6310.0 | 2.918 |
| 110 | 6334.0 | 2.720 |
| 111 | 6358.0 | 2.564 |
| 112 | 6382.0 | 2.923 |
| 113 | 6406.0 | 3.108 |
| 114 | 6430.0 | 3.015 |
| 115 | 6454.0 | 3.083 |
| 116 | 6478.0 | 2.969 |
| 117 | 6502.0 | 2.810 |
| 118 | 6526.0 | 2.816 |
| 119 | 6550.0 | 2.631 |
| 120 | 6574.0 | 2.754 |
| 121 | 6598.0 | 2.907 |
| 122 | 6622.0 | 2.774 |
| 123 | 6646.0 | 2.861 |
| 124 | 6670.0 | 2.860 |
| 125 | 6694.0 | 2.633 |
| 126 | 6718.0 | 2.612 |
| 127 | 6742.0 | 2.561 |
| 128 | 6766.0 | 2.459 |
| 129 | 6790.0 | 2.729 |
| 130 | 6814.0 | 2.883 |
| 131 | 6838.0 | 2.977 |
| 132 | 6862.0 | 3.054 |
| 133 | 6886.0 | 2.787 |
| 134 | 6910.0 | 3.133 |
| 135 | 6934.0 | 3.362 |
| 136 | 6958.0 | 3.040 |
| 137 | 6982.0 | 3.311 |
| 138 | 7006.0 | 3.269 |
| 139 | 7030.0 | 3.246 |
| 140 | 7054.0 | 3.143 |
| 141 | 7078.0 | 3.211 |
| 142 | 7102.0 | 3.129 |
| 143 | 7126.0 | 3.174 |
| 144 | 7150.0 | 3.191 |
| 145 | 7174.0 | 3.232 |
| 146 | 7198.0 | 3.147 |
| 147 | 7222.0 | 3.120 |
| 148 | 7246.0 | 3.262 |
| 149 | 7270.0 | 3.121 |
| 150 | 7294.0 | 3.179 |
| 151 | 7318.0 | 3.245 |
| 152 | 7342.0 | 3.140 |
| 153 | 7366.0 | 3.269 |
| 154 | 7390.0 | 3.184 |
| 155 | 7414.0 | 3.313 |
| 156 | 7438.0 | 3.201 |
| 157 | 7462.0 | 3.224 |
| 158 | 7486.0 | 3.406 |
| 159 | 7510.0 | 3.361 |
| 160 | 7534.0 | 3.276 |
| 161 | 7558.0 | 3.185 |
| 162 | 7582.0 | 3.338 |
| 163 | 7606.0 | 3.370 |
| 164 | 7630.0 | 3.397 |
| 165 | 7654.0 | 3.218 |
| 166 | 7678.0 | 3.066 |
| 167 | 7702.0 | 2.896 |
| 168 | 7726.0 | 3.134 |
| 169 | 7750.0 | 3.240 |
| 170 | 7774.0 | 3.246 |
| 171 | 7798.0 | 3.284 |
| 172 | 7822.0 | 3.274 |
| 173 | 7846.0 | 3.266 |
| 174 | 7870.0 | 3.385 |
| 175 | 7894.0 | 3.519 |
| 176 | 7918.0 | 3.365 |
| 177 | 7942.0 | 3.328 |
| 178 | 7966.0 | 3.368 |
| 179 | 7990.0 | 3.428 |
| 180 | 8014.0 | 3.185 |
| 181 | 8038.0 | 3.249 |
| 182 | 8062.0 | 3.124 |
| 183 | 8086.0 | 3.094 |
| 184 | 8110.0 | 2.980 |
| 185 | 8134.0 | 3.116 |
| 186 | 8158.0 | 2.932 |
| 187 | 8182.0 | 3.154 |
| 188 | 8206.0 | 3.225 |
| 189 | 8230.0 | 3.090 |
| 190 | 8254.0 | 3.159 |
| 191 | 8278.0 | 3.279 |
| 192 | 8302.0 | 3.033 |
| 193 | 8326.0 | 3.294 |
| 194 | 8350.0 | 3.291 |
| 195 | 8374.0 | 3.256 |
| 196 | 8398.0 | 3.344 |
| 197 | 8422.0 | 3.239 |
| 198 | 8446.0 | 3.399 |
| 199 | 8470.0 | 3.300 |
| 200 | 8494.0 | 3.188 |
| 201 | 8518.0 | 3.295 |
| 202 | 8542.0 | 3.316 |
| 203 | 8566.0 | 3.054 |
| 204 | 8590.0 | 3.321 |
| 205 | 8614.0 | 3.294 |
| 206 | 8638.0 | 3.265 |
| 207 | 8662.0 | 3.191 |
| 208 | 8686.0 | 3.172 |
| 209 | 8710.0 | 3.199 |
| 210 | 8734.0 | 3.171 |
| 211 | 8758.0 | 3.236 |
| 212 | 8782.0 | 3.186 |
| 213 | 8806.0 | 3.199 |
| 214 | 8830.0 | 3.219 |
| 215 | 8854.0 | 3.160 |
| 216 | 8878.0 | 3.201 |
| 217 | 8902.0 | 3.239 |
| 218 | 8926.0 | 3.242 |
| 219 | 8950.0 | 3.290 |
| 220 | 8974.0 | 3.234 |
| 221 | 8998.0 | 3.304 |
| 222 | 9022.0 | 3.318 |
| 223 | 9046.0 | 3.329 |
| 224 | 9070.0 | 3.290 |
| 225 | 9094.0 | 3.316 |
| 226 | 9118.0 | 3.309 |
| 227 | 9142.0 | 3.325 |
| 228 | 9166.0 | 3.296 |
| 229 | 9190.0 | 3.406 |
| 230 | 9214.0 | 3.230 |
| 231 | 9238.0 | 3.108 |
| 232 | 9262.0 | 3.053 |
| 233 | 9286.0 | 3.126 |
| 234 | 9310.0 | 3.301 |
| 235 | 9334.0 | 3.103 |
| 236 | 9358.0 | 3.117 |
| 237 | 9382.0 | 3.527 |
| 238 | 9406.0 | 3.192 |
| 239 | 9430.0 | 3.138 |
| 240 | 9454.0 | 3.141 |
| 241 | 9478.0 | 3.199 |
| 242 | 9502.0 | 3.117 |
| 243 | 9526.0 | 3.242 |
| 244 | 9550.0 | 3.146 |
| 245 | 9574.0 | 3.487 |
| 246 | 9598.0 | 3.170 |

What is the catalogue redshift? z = 0.305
